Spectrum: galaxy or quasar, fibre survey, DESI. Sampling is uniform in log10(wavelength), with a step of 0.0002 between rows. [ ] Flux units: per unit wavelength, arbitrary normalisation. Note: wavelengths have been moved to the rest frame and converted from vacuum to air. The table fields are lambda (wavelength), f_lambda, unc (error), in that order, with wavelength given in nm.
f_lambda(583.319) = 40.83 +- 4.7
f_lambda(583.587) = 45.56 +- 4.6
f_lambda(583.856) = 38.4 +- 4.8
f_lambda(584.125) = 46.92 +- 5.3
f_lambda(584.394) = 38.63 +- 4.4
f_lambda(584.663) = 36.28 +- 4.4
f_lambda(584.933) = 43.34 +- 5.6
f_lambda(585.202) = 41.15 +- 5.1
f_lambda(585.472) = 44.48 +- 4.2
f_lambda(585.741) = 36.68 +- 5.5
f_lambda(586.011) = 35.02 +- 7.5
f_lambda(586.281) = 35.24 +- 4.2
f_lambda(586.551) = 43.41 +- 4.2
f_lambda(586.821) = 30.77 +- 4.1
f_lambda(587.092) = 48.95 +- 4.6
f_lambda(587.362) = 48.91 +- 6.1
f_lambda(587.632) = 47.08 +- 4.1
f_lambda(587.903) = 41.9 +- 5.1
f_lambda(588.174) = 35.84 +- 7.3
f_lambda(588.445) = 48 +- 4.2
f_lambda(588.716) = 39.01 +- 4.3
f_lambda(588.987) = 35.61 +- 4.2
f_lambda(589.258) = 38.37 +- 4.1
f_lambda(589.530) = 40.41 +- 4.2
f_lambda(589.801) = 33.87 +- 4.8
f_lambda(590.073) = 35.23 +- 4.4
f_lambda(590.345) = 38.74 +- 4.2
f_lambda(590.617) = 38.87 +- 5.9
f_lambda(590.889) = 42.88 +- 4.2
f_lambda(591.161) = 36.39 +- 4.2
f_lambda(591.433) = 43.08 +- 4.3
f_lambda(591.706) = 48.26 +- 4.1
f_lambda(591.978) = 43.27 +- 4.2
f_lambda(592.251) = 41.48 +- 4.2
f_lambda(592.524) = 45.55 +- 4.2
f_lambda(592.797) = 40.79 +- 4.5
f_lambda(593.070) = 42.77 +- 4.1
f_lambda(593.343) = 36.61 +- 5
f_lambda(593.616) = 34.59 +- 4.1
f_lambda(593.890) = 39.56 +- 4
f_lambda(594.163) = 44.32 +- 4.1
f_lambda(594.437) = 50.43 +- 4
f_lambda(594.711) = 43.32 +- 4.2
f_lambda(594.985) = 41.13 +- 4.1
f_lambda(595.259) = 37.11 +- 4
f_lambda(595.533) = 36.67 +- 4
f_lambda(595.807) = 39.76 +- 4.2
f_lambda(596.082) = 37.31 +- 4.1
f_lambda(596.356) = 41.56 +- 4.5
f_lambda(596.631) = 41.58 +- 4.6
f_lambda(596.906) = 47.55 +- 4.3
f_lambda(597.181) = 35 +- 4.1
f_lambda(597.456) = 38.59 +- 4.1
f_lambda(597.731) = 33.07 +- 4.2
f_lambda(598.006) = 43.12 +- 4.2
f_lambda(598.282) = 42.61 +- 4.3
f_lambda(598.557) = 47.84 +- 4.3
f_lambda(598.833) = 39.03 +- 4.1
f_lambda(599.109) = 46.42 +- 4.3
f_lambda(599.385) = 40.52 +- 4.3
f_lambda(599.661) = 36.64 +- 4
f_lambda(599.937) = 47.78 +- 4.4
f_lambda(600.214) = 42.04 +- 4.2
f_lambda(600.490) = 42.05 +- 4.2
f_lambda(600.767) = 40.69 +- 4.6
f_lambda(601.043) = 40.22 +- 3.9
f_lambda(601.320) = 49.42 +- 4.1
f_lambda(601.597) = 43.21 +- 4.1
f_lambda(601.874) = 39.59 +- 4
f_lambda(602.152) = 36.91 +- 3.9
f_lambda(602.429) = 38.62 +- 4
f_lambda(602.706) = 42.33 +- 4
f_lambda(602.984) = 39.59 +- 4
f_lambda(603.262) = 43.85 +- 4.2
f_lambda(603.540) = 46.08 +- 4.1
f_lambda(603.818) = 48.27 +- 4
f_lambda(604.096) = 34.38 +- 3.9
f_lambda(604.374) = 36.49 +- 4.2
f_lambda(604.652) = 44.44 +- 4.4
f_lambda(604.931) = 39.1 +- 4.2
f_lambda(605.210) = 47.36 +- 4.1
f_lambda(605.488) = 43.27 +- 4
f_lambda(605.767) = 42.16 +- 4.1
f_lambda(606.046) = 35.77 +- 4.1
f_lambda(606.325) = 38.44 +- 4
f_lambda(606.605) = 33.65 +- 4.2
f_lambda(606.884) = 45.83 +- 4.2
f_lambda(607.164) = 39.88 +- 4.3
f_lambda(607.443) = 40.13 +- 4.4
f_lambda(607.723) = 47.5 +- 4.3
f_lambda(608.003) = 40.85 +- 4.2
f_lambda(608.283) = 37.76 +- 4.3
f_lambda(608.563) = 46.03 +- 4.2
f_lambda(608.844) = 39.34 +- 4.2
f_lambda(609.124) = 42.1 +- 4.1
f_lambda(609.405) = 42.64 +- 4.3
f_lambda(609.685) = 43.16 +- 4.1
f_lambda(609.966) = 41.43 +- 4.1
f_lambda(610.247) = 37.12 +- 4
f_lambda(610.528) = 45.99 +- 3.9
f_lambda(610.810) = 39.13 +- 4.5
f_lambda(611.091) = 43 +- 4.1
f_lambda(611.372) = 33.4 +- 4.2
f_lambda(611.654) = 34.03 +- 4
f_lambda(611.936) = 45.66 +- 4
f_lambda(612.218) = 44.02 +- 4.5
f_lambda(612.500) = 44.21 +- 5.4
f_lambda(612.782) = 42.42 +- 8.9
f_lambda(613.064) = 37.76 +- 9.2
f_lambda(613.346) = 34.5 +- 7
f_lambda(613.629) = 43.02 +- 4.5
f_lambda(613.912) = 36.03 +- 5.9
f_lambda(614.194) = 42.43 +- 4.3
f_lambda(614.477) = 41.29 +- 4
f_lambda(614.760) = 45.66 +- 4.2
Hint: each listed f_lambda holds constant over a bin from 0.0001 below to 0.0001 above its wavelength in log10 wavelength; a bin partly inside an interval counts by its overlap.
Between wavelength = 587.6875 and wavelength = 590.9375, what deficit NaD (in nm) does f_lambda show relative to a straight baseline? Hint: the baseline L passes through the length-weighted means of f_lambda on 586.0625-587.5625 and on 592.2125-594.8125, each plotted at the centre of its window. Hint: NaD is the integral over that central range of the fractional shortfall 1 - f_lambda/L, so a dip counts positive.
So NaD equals 0.19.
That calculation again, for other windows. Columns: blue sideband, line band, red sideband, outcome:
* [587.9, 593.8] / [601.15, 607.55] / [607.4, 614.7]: -0.09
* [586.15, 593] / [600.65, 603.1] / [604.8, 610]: 0.00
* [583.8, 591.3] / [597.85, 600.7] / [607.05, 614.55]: -0.16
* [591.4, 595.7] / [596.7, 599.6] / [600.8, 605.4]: 0.04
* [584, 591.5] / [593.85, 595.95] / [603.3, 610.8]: -0.05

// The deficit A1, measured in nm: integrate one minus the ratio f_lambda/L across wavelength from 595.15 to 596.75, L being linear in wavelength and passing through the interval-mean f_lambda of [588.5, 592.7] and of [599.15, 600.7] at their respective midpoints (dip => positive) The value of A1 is 0.09 nm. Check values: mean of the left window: 40.2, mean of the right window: 42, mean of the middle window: 39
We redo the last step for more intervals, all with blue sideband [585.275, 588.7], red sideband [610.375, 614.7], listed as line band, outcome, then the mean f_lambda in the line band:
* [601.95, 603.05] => 0.04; 39.4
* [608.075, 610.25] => -0.04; 41.4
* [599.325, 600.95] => -0.03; 41.6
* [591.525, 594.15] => -0.03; 41.6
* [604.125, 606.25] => 0.00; 40.8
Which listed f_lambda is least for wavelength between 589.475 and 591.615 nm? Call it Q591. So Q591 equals 33.87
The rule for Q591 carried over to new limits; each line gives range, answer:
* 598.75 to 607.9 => 33.65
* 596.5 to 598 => 33.07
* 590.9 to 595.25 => 34.59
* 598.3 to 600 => 36.64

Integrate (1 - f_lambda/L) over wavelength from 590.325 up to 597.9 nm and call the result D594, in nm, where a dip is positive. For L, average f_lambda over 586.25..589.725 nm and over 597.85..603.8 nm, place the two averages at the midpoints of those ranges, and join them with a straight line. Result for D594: 0.17 nm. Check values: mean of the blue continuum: 41.1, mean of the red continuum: 42.4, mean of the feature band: 40.8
